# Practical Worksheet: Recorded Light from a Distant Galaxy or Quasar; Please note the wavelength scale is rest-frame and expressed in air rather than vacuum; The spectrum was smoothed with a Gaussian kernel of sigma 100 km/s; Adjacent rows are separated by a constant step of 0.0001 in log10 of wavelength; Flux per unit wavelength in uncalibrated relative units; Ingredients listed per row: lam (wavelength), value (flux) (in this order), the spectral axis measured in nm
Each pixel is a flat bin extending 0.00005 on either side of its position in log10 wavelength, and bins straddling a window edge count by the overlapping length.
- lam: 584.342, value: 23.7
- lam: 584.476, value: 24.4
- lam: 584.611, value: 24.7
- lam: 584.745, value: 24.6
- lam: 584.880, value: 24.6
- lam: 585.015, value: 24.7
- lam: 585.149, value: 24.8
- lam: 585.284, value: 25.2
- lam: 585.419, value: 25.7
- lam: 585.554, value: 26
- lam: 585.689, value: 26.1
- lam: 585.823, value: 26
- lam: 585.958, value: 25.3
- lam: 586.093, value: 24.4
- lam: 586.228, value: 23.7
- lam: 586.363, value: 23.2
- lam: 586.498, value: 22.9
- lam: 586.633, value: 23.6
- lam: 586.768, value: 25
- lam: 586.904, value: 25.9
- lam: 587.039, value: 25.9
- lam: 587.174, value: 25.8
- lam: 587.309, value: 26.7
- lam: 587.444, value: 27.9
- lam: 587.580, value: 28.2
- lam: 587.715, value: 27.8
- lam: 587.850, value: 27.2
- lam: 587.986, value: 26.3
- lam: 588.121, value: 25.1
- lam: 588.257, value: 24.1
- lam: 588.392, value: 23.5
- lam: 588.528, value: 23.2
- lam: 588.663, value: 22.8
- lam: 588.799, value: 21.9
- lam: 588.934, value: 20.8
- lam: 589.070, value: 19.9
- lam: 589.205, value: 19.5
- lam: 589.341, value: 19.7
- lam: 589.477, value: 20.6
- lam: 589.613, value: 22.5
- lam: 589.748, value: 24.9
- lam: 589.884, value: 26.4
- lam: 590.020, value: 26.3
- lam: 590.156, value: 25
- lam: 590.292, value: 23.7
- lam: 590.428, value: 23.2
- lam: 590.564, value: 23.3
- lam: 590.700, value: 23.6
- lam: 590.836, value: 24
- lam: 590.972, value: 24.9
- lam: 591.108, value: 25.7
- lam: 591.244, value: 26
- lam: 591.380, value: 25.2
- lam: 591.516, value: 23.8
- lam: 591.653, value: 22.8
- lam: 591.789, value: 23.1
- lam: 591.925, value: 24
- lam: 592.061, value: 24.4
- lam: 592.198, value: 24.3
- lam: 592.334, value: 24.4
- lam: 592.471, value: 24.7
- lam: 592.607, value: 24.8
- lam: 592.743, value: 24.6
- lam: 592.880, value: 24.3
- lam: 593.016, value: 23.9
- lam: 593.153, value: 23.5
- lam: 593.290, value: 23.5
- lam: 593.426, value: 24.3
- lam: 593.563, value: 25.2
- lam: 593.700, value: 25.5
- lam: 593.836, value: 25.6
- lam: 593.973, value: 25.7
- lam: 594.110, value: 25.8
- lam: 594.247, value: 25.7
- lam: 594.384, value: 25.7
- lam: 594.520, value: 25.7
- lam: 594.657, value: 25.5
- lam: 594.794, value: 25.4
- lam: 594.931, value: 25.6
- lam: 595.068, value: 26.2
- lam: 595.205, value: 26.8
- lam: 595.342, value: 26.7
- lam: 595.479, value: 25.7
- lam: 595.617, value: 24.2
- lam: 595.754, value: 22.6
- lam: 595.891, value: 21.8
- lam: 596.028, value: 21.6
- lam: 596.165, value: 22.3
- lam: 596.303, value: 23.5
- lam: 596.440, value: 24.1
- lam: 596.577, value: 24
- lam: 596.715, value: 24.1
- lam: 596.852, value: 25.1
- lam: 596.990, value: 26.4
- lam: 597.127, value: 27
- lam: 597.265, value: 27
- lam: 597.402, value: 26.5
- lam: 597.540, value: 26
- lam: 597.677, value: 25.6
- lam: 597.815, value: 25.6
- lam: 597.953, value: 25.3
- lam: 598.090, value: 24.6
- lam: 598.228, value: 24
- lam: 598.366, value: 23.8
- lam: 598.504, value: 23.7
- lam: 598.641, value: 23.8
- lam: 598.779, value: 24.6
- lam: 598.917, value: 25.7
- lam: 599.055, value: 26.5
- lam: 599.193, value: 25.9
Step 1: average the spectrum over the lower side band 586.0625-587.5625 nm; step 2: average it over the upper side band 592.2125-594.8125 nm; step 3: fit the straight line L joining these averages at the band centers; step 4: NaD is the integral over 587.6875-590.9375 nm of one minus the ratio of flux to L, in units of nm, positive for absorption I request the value 0.20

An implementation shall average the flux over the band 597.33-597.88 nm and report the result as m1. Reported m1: 26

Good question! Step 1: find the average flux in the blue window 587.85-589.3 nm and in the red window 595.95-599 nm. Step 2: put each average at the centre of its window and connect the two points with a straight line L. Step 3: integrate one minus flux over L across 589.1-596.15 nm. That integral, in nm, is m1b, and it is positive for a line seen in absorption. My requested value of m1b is -0.18 nm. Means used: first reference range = 22.9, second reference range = 24.7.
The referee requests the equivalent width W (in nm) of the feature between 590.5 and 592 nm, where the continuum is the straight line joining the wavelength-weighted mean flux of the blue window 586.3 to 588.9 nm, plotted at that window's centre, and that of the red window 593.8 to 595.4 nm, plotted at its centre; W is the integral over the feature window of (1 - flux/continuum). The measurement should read 0.07 nm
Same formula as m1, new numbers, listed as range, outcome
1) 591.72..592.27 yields 24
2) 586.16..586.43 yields 23.4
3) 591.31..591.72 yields 23.9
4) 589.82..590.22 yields 25.9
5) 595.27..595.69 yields 25.5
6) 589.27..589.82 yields 21.9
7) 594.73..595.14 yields 25.7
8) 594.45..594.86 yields 25.6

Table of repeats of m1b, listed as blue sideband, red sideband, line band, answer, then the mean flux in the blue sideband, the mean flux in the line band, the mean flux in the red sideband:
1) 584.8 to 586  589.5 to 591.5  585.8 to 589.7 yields 0.14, 25.4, 24.1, 24.5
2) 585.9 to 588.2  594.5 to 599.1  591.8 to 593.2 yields 0.05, 25.6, 24.3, 24.9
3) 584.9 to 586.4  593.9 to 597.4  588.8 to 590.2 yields 0.14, 25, 22.5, 25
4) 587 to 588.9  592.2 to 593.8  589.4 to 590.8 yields 0.06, 25.4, 23.9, 24.5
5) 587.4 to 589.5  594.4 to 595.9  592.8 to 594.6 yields 0.00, 23.7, 25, 25.3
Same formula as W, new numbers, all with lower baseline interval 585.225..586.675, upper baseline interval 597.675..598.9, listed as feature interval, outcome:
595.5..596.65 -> 0.068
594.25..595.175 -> -0.042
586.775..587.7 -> -0.073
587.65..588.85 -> 0.002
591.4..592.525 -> 0.031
